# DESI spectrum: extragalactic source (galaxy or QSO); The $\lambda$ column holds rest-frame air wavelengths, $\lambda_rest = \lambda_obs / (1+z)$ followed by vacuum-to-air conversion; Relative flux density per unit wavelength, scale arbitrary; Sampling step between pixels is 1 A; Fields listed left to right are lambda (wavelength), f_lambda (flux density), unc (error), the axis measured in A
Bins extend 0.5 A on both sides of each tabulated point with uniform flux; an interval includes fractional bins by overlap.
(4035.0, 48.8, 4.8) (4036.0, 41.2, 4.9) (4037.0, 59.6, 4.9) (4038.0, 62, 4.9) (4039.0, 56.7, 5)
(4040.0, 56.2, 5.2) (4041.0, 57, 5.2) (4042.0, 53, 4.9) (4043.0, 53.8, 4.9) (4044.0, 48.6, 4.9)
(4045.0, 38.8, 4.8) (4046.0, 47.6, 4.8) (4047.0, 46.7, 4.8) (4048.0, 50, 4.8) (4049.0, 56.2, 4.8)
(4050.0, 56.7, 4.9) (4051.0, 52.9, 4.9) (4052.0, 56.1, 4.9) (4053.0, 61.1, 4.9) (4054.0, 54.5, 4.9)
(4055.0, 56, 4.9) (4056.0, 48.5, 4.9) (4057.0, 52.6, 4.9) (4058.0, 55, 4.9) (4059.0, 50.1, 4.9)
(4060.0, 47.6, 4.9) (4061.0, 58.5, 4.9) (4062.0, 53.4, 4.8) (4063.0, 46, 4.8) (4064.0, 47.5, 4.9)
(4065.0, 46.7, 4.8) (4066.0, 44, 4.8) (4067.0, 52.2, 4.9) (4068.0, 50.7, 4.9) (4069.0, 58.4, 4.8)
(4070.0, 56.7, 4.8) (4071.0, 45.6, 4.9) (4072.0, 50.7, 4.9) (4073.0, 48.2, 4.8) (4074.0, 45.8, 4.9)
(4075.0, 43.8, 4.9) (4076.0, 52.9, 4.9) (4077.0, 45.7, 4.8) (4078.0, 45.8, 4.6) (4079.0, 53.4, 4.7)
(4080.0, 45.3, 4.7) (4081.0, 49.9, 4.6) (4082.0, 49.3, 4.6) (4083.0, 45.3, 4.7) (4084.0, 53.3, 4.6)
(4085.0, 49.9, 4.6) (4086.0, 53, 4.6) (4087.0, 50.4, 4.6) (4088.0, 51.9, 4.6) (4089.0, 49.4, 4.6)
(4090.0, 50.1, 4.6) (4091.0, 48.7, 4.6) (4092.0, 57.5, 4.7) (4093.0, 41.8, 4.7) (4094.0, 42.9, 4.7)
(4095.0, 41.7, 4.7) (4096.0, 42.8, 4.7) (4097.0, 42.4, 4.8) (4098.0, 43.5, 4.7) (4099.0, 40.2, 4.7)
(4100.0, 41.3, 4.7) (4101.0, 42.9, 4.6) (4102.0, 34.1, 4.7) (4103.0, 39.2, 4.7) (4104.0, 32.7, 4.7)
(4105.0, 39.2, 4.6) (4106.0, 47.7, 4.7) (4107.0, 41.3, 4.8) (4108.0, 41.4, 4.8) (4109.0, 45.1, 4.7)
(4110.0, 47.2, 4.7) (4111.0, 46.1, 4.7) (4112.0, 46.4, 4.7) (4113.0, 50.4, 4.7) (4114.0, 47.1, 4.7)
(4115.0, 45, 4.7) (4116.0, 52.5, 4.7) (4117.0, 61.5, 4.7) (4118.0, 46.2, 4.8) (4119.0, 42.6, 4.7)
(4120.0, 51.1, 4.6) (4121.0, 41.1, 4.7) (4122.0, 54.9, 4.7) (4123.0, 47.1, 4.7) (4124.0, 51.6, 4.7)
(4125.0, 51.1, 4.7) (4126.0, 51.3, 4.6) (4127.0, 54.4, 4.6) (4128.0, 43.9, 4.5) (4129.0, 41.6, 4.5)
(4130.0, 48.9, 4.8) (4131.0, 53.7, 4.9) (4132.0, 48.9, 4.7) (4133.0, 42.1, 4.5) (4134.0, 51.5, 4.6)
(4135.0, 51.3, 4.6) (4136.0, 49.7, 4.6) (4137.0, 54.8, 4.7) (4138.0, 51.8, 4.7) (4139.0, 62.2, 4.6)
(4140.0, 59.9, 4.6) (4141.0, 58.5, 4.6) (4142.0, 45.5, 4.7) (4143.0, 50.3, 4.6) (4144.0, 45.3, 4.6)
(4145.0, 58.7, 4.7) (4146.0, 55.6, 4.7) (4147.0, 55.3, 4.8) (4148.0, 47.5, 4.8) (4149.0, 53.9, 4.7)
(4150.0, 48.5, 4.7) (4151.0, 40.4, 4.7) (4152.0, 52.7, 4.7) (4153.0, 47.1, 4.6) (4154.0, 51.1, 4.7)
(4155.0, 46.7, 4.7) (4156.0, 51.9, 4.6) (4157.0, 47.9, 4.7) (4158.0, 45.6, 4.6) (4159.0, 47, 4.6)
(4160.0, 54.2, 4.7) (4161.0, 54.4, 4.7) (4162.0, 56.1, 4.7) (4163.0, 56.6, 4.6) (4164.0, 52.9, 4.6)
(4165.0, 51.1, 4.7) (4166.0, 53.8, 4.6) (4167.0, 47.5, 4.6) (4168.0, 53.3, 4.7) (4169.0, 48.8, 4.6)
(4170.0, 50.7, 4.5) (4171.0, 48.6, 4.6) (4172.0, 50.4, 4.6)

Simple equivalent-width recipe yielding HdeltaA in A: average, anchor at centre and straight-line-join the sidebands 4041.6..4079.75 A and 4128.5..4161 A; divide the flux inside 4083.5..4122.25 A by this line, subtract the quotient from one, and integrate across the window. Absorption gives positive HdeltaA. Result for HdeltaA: 3.61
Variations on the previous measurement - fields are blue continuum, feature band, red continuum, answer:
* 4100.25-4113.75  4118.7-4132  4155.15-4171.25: -1.0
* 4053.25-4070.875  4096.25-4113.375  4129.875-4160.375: 3.0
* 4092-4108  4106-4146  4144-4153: -2.6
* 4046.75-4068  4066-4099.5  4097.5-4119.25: -0.1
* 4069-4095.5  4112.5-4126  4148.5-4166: 0.1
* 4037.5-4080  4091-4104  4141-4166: 2.2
